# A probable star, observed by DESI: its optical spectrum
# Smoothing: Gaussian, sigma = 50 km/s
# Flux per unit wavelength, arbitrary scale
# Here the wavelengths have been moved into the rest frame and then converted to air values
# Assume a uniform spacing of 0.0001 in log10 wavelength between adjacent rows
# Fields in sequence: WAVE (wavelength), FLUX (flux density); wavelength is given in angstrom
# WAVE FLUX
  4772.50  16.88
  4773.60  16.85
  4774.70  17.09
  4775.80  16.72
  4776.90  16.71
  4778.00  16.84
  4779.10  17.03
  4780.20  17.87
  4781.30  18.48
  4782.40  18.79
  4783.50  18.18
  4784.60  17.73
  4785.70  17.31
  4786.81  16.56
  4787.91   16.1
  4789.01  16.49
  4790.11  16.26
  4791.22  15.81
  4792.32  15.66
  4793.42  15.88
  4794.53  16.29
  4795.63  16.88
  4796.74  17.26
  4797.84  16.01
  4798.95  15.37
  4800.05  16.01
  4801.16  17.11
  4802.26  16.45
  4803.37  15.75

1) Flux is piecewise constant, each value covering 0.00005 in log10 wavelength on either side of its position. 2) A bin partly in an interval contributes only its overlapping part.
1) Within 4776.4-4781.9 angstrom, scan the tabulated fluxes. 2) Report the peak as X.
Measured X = 18.48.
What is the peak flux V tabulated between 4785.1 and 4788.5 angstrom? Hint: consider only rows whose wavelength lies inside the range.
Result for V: 17.31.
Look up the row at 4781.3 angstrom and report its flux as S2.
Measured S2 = 18.48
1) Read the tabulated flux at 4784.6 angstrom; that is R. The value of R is 17.73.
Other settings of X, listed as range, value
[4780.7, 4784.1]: 18.79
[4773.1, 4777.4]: 17.09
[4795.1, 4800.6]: 17.26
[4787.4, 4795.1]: 16.49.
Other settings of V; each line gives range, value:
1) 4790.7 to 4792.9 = 15.81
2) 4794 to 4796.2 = 16.88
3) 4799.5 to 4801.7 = 17.11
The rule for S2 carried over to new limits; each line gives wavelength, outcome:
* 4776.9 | 16.71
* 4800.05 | 16.01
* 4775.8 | 16.72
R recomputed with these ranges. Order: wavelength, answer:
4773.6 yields 16.85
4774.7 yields 17.09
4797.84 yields 16.01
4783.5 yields 18.18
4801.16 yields 17.11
